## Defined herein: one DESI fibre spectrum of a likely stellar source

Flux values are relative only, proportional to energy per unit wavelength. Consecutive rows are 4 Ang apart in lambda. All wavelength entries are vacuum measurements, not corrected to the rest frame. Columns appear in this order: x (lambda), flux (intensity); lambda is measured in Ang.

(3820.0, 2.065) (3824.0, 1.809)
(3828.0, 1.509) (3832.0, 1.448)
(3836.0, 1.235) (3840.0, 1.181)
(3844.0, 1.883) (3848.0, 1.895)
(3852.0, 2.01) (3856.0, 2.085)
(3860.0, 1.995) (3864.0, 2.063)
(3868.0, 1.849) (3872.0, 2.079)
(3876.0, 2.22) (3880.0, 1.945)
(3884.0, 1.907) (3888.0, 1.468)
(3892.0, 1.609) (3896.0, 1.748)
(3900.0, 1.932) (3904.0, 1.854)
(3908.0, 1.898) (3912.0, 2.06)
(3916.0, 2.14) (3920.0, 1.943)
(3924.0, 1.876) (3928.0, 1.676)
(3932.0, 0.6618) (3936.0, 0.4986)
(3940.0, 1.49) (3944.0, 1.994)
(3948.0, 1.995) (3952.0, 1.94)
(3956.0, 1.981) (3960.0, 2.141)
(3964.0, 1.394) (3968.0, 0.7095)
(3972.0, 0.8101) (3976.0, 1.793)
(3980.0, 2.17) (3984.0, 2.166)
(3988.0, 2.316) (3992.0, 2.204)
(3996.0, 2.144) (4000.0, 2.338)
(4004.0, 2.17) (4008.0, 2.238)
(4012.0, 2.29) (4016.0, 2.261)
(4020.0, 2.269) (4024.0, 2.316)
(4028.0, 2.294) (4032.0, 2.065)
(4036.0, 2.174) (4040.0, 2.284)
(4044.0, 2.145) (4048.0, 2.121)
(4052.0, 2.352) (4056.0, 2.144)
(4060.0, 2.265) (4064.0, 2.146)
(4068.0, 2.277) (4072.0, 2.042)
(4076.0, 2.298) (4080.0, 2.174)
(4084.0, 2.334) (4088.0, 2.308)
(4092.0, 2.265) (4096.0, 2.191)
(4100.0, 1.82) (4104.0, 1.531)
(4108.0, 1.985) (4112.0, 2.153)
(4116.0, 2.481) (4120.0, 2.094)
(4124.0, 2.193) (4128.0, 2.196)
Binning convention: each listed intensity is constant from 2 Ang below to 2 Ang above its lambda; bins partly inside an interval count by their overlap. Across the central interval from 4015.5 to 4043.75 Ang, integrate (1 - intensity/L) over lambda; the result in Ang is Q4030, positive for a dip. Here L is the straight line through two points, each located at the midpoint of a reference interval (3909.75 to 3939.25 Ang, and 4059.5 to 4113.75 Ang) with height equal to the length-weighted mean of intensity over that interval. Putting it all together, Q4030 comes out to -4.5 Ang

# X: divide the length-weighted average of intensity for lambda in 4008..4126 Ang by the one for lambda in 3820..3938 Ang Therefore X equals 1.25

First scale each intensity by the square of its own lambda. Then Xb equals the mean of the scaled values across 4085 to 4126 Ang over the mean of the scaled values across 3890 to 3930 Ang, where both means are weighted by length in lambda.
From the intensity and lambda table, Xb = 1.24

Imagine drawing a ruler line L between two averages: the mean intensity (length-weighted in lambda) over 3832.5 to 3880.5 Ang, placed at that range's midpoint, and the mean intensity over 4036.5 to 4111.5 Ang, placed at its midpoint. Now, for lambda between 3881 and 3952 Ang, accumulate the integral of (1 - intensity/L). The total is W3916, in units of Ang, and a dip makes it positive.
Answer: 8.5 Ang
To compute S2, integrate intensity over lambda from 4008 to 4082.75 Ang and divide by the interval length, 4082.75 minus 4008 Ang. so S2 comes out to 2.22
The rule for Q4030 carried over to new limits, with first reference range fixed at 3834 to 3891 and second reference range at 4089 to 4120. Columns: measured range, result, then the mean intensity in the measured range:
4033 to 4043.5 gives -1.01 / 2.2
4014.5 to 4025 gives -1.53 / 2.28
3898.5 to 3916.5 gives -0.78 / 1.96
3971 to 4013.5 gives -2.59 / 2.08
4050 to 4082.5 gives -2.87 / 2.21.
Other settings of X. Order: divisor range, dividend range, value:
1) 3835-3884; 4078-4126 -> 1.13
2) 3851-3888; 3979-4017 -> 1.12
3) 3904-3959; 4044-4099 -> 1.29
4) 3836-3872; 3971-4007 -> 1.11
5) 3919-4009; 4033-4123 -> 1.23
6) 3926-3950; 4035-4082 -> 1.59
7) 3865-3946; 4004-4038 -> 1.28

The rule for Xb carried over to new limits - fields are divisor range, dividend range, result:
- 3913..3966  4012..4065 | 1.39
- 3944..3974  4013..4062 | 1.45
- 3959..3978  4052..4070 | 1.75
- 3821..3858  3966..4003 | 1.19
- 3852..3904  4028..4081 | 1.26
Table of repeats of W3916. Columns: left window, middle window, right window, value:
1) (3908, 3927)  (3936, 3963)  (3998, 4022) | 3.6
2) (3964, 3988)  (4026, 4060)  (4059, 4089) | -3.0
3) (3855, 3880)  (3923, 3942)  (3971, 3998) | 7.6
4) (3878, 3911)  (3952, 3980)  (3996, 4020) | 7.1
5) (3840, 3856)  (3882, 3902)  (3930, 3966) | -0.1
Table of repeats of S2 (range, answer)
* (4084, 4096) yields 2.28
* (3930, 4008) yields 1.75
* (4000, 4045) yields 2.23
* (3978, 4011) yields 2.22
